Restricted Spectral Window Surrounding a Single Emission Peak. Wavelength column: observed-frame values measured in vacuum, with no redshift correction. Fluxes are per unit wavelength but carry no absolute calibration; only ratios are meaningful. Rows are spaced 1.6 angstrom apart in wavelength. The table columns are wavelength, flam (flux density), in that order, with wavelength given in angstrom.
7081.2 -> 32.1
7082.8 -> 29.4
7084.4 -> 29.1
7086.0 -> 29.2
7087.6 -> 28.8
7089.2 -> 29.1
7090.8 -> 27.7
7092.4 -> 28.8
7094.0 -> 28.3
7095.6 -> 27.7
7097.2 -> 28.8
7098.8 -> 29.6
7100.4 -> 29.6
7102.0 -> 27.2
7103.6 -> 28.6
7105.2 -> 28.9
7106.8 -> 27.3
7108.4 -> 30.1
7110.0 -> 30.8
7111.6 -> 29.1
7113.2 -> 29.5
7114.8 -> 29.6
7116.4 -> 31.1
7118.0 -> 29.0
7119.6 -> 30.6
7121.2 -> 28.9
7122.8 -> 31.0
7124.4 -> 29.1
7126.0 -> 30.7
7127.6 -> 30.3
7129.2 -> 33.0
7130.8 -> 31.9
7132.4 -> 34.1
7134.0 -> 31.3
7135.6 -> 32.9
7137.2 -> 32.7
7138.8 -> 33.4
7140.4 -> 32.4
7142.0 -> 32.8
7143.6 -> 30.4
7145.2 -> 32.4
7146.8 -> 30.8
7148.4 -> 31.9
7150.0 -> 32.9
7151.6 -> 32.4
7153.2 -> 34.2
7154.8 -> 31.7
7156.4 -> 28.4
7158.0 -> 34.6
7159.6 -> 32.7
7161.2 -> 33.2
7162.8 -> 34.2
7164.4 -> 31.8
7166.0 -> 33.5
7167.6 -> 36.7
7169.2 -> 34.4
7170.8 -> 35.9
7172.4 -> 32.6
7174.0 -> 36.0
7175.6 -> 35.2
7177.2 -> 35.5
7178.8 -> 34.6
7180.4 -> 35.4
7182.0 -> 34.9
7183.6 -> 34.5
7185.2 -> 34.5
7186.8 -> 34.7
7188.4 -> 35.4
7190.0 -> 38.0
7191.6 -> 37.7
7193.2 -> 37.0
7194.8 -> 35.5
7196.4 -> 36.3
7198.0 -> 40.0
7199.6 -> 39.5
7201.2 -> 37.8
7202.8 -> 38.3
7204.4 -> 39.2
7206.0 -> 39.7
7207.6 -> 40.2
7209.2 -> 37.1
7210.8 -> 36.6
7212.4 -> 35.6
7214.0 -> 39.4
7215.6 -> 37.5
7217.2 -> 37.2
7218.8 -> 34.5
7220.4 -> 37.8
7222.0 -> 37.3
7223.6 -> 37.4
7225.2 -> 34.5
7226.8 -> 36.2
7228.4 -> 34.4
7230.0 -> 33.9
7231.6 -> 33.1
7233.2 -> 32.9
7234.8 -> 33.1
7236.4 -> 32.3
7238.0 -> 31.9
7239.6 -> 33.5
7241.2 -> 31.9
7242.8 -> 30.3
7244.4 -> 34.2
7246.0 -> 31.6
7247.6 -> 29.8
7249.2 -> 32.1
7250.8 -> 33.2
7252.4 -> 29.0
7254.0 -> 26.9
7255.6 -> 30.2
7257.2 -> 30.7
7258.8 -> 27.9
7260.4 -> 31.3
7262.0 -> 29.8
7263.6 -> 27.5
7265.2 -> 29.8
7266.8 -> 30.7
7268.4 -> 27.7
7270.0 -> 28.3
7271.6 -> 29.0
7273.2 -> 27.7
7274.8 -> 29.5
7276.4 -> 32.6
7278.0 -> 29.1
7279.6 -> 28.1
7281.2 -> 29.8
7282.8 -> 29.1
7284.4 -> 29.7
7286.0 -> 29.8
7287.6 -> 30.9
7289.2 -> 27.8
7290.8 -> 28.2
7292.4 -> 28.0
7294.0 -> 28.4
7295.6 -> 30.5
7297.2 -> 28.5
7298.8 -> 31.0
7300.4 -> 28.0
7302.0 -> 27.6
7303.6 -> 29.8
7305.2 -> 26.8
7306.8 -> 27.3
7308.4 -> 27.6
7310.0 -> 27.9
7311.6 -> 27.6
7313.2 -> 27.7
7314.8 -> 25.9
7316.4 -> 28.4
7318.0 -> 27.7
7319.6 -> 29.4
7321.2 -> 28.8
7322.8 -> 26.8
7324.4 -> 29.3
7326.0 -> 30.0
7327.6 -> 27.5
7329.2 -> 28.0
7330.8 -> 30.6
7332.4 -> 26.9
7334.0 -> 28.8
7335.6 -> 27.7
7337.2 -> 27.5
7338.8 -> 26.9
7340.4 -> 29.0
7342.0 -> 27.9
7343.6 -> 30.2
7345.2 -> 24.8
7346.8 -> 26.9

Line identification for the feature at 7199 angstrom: H-gamma 4340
